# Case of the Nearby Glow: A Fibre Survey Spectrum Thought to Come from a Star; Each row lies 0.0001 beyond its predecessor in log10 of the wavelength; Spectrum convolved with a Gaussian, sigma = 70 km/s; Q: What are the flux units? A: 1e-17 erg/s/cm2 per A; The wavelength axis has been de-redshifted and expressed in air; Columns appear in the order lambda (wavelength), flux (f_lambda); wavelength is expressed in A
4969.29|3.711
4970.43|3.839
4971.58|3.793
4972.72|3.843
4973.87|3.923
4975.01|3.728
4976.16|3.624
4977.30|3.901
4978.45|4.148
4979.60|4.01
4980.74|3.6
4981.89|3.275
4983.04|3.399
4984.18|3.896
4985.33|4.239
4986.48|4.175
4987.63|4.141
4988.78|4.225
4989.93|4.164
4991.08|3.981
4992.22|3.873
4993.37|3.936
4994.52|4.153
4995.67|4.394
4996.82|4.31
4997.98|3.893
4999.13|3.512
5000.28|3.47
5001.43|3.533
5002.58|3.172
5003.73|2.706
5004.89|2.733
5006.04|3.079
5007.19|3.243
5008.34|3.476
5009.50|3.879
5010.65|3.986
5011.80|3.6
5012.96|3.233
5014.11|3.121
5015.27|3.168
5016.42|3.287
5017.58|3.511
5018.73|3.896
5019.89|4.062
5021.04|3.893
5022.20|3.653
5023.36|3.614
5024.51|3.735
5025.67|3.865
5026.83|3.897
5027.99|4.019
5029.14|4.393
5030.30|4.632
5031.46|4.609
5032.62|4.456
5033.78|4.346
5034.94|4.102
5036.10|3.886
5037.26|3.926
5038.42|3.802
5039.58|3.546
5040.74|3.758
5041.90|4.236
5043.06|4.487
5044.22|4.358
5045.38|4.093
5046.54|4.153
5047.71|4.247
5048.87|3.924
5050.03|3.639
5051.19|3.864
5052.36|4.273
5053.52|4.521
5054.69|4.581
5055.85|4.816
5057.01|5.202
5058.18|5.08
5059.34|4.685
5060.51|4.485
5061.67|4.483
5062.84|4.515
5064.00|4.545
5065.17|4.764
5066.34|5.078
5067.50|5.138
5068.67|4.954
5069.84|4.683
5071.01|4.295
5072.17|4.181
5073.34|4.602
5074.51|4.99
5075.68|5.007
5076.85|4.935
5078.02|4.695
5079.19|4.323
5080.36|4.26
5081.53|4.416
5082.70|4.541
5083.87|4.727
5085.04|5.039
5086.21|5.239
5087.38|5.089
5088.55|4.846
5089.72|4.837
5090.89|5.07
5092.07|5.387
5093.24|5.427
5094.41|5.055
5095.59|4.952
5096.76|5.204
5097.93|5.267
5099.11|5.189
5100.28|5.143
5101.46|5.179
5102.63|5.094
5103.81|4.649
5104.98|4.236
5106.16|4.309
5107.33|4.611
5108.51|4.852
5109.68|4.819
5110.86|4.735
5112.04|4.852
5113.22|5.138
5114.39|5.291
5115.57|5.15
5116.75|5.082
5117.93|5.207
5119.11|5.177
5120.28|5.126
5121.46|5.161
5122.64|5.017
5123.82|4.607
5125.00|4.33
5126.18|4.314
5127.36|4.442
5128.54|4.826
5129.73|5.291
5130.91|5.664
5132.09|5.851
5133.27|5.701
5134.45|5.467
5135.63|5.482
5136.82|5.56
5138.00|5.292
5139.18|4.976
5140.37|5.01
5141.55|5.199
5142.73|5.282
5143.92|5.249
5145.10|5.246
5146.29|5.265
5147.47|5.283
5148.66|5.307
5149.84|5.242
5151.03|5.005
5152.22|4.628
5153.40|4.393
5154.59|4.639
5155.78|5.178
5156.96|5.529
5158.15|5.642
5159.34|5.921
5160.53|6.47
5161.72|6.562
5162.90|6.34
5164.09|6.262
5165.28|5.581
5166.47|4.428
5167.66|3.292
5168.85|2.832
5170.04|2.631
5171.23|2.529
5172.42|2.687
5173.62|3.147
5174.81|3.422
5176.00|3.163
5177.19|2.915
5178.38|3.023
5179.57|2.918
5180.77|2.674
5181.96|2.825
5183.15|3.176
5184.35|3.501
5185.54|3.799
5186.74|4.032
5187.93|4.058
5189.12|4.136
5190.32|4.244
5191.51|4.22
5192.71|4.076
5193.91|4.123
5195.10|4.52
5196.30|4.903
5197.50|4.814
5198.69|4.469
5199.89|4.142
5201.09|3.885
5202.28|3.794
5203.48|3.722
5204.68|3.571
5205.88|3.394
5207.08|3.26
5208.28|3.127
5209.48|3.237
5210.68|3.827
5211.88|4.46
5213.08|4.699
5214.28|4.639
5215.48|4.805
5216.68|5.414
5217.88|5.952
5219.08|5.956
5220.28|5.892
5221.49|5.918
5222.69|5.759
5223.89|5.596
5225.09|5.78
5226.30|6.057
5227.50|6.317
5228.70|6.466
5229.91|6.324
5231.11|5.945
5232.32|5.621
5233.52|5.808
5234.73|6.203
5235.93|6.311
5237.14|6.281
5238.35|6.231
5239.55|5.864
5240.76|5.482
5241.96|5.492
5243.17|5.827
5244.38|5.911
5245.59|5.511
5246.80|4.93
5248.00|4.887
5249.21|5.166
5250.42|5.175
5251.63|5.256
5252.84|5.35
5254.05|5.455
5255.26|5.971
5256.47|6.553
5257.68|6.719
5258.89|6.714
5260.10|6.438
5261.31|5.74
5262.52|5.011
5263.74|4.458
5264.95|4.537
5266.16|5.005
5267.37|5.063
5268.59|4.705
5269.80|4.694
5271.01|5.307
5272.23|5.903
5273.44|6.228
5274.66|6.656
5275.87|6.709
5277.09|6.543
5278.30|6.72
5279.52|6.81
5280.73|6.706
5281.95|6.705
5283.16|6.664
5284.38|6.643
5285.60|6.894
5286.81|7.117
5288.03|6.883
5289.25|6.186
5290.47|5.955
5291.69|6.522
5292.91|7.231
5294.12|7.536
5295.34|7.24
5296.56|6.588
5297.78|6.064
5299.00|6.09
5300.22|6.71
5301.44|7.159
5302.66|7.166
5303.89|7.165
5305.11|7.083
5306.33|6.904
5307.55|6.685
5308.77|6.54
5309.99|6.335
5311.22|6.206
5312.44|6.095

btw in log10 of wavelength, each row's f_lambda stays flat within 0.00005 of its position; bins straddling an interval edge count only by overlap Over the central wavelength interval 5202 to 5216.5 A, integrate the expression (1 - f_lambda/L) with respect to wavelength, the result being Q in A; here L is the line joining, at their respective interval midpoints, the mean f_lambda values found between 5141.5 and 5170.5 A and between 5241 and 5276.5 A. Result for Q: 3.9 A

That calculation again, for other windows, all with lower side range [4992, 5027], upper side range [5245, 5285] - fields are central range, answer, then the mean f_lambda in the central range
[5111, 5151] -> -4.4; 5.15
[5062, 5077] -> -2.3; 4.73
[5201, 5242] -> 1.8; 5.19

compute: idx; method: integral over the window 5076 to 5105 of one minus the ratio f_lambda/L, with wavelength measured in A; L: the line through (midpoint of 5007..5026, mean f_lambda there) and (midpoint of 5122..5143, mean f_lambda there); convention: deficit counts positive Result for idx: -2.2 A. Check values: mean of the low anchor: 3.61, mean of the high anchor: 5.13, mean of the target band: 4.93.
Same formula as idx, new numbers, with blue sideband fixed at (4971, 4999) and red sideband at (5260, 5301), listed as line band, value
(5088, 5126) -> -0.8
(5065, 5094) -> -1.0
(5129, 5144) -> -0.9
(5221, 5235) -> -0.5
